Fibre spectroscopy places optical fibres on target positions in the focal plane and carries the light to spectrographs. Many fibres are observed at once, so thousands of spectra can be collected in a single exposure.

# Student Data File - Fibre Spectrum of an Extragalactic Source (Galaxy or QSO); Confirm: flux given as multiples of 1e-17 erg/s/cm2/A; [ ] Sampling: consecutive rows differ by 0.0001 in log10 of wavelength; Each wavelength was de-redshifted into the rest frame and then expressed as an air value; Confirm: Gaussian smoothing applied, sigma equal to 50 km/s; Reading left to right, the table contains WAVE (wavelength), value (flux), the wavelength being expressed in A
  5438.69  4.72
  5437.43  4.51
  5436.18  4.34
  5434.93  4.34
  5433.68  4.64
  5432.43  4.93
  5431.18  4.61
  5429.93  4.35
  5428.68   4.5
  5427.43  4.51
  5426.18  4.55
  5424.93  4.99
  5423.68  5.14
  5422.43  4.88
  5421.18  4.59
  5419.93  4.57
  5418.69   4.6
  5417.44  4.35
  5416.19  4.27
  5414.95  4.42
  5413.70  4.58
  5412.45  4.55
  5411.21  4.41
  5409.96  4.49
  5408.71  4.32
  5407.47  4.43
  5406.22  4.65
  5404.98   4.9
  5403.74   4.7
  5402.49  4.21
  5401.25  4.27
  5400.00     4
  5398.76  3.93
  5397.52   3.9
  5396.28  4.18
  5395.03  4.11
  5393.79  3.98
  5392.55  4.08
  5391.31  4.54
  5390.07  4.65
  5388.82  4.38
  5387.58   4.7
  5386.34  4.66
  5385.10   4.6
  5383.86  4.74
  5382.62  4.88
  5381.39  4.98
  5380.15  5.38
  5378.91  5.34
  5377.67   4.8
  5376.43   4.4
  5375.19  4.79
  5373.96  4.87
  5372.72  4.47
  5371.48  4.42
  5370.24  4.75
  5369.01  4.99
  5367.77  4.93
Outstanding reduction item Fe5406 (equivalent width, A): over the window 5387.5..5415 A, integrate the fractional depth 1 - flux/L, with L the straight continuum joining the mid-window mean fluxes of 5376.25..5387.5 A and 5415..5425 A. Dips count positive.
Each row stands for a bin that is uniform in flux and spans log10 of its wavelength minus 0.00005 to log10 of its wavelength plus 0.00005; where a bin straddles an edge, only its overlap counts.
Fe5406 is 2.31 A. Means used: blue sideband 4.88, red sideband 4.64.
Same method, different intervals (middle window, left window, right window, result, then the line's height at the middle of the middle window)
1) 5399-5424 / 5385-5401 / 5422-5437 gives -0.2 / 4.46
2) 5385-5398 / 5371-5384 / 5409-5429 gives 1.1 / 4.75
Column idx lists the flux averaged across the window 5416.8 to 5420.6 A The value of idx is 4.51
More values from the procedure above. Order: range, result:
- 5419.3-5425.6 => 4.83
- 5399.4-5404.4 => 4.3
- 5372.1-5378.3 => 4.67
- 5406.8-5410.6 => 4.41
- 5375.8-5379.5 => 4.84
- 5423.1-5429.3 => 4.73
